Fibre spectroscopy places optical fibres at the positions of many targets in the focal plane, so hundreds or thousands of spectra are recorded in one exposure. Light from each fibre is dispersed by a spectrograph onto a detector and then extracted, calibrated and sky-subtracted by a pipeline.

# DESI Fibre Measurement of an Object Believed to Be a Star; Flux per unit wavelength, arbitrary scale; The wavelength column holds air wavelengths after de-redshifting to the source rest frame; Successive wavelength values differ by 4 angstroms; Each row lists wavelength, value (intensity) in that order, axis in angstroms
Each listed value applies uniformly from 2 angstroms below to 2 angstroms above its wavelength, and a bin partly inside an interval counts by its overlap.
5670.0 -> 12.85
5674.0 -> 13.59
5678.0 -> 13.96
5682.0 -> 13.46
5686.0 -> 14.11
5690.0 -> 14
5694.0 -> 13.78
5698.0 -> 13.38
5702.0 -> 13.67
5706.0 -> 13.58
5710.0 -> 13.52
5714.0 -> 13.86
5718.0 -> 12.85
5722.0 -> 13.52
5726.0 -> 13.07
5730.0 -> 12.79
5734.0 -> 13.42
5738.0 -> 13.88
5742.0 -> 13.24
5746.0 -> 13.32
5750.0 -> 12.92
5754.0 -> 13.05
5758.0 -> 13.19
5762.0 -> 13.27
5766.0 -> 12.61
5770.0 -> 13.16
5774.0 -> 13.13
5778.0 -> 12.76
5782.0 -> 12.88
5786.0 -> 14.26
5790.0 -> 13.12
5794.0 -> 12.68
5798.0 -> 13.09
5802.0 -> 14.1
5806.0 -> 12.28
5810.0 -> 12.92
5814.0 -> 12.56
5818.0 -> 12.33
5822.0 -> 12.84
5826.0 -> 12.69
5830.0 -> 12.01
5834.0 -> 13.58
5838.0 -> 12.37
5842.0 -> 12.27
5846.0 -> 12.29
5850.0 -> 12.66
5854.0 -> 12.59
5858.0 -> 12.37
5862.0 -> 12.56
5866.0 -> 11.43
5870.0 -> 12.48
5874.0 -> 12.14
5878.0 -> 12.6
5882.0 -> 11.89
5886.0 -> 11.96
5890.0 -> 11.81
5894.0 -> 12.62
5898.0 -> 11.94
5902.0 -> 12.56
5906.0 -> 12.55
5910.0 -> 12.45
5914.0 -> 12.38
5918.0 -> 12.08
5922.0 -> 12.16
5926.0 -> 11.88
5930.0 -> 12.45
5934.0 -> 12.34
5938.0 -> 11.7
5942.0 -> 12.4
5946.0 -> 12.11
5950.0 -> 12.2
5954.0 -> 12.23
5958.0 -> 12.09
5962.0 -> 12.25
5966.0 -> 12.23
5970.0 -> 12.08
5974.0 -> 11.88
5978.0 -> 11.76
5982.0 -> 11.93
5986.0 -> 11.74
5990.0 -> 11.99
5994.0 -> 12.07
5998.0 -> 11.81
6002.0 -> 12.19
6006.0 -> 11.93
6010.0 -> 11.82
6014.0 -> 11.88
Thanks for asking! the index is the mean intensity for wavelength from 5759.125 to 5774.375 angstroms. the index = 13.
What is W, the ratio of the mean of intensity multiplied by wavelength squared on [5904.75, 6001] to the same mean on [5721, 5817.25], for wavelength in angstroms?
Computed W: 1.0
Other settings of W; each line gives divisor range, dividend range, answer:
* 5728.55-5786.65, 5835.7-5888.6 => 0.97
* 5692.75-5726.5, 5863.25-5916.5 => 0.96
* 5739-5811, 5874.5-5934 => 0.97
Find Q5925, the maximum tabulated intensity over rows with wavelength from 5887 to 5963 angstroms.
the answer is 12.62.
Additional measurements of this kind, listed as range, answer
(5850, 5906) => 12.66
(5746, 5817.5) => 14.26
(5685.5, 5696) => 14.11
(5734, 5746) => 13.88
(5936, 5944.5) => 12.4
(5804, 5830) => 12.92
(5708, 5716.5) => 13.86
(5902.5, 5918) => 12.55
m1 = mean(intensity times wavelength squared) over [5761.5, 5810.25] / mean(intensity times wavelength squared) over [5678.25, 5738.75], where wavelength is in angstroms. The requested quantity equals 0.99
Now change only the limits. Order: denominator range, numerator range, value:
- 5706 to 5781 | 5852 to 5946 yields 0.98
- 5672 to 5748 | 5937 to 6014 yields 0.97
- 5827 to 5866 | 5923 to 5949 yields 1.00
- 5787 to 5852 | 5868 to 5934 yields 0.99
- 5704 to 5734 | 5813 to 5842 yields 0.98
